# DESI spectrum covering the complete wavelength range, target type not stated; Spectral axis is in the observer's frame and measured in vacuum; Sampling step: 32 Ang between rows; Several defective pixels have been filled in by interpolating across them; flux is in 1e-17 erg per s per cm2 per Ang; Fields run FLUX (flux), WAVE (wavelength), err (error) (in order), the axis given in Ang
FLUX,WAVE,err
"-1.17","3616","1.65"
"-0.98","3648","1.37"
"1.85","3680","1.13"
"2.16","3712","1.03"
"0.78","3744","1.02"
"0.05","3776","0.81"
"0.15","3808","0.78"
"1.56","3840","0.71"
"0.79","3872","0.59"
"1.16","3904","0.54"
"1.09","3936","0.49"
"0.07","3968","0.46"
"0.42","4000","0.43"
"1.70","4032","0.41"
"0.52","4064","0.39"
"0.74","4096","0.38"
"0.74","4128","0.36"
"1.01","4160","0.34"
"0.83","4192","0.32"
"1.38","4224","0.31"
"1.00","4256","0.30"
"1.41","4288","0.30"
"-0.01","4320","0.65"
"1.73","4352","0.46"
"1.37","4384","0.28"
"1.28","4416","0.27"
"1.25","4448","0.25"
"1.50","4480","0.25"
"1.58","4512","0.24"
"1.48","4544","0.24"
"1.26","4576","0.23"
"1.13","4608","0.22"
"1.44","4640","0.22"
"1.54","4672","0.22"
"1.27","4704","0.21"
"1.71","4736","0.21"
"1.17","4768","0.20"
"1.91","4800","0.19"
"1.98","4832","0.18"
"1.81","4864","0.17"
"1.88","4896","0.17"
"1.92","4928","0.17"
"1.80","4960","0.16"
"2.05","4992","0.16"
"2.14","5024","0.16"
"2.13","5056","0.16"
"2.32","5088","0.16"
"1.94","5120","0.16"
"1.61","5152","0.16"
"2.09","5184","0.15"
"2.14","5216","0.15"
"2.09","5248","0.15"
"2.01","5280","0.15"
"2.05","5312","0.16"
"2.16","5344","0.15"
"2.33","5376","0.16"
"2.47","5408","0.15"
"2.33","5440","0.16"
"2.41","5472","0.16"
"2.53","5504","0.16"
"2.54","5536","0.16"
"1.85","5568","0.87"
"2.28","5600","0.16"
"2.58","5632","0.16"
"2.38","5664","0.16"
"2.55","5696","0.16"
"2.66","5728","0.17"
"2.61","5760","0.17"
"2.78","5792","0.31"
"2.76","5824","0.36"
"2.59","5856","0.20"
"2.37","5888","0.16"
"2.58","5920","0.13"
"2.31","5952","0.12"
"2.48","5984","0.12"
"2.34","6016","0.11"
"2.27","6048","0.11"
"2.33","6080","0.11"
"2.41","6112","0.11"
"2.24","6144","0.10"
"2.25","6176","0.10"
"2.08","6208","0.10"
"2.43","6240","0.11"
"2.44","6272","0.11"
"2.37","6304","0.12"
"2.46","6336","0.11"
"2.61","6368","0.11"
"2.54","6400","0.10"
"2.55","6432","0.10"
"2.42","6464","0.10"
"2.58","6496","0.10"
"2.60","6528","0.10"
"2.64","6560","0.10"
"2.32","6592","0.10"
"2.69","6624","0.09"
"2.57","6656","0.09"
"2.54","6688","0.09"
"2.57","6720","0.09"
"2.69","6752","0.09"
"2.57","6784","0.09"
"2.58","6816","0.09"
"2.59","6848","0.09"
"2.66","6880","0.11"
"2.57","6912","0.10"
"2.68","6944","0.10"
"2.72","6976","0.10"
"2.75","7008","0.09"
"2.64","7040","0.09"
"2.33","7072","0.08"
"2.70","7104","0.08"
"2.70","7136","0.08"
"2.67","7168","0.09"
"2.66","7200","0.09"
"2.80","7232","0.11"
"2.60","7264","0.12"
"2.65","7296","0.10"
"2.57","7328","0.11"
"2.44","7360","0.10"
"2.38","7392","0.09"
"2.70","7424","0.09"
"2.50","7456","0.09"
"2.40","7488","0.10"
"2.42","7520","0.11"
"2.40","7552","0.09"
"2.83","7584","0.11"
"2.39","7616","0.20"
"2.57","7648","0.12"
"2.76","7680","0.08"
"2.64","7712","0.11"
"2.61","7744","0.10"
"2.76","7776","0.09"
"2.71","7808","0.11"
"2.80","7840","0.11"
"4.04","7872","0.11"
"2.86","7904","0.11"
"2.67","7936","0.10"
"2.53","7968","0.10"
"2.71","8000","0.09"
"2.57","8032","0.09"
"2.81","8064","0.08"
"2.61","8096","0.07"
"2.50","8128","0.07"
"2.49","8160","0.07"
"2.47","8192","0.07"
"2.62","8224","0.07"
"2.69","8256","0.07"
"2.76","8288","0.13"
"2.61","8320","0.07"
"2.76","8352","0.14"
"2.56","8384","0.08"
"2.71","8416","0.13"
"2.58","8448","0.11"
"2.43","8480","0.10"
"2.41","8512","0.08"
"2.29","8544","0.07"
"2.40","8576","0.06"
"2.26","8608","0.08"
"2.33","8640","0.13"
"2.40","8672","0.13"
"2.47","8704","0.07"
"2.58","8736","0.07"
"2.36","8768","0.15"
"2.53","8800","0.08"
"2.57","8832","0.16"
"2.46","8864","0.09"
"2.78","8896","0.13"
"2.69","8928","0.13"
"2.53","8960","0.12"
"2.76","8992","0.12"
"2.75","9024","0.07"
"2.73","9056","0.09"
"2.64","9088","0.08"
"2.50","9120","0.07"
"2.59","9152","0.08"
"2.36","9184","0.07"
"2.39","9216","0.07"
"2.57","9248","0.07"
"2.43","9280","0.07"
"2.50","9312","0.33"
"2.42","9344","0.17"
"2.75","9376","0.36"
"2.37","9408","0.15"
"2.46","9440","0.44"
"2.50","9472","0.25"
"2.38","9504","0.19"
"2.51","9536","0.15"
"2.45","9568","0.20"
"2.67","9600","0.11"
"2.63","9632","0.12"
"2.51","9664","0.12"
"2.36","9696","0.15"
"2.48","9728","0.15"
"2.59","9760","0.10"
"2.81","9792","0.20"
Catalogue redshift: 0.198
